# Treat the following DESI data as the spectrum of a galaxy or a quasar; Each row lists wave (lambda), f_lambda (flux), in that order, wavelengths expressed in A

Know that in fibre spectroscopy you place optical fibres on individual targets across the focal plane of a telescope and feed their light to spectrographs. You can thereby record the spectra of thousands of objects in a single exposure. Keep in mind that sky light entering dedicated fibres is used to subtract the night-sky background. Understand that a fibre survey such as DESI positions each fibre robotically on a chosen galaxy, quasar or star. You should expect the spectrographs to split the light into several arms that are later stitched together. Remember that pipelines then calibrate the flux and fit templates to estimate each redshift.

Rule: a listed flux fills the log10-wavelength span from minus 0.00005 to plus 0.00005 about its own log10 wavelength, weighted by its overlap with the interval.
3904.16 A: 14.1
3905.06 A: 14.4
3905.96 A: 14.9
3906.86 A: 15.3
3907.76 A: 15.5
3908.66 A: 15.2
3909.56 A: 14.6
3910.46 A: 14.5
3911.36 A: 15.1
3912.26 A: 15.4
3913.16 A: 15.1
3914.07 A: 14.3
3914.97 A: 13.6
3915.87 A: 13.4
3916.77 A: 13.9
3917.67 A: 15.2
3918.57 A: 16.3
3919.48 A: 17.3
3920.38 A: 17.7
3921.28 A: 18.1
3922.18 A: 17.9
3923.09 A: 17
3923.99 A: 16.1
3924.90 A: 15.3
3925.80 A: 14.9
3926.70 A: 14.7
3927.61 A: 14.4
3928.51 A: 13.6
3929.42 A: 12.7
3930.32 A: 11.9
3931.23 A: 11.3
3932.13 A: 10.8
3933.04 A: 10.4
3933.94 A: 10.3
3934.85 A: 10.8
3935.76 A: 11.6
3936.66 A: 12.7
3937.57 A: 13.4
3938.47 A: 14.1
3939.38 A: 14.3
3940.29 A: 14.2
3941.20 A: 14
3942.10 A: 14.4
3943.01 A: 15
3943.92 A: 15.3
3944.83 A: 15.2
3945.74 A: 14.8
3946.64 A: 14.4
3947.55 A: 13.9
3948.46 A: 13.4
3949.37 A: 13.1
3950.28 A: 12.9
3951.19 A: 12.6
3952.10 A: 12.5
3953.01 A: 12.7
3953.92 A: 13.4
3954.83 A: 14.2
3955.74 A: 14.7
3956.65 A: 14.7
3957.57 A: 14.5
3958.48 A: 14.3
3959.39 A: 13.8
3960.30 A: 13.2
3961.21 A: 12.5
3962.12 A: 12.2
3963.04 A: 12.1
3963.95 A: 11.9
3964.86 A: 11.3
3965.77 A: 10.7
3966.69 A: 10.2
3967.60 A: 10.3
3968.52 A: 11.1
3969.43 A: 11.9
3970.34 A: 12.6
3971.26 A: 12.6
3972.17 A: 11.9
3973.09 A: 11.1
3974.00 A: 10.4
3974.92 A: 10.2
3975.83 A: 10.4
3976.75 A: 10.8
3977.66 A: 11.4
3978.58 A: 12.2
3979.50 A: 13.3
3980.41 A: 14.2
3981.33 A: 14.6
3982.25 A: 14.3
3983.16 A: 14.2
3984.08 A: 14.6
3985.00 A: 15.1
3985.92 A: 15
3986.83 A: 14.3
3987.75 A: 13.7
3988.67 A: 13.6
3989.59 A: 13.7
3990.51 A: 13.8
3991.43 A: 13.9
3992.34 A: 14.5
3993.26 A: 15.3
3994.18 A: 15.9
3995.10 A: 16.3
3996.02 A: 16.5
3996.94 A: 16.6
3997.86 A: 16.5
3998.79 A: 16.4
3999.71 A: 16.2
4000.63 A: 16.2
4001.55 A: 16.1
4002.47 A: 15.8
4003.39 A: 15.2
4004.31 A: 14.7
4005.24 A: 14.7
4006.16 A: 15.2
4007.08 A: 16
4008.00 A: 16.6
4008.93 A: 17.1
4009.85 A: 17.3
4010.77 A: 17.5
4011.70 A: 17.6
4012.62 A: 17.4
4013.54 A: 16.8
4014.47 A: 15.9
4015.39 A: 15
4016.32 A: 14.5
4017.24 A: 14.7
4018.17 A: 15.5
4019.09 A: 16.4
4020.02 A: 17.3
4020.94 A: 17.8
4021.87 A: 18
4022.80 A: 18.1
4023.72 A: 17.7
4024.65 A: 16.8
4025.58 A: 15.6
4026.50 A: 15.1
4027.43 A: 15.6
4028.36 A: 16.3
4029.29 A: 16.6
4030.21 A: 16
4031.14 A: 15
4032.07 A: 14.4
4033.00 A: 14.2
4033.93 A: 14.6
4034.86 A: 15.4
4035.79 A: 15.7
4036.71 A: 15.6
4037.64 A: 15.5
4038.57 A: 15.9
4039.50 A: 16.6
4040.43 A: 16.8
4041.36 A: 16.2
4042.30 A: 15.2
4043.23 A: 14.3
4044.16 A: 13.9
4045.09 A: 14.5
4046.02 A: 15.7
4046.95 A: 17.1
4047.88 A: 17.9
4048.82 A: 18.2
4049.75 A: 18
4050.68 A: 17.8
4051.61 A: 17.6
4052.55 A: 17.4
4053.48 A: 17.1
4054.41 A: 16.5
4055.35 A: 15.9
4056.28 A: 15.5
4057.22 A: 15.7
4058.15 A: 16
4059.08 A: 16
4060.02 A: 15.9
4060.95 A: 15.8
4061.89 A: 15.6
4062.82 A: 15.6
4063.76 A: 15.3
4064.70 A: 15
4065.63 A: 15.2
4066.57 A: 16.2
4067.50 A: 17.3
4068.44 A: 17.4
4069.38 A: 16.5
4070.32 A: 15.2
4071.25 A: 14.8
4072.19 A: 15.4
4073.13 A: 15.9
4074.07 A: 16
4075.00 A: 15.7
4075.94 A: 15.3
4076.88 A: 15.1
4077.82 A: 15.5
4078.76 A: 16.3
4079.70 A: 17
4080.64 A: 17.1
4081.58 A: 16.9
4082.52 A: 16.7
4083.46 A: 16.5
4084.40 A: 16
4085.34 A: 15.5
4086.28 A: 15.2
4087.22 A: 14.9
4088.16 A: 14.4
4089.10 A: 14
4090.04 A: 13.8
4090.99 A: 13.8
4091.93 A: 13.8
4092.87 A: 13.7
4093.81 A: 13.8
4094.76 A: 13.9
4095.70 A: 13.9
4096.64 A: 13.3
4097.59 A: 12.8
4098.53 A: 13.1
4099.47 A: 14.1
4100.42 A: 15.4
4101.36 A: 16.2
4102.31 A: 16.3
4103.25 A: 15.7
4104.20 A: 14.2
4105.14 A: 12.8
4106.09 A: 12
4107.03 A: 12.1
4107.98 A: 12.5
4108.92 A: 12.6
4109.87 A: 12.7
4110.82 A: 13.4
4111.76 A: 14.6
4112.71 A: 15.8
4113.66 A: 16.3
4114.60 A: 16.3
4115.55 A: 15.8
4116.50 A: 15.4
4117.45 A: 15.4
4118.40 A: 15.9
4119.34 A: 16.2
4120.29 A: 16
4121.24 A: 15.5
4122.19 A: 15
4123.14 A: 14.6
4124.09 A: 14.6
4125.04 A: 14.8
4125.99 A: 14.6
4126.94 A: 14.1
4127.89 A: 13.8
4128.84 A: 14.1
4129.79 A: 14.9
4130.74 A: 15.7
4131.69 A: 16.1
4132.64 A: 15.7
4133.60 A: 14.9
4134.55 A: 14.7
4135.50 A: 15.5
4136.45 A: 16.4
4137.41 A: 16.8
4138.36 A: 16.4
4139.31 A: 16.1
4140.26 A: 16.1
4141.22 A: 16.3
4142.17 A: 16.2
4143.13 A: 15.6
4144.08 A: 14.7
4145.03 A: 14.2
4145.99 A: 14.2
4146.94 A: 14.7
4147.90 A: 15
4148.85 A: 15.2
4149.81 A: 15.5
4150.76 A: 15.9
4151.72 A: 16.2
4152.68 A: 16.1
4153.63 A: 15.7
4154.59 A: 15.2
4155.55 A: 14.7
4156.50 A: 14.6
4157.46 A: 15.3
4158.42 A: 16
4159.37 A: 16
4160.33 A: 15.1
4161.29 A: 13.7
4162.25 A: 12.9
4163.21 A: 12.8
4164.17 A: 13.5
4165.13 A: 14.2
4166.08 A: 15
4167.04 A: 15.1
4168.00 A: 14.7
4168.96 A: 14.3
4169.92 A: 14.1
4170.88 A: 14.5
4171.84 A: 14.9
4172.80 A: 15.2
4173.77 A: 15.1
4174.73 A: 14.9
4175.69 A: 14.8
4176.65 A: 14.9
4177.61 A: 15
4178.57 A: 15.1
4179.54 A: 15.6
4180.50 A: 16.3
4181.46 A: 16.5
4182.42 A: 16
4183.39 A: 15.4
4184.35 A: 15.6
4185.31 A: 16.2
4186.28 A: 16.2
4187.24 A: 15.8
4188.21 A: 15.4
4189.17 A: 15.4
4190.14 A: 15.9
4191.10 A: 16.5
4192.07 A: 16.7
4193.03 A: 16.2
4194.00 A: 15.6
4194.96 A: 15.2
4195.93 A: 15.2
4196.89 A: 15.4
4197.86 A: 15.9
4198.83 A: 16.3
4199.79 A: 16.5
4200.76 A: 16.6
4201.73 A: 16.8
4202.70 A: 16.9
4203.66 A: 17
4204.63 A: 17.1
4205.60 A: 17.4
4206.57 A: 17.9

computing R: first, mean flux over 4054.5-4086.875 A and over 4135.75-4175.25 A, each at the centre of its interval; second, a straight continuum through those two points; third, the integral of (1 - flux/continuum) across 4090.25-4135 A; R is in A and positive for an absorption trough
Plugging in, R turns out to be 2.8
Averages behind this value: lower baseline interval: 15.9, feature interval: 14.5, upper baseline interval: 15.1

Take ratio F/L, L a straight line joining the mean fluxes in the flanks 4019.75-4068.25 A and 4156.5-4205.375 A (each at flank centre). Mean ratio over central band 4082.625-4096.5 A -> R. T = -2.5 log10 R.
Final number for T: 0.10 mag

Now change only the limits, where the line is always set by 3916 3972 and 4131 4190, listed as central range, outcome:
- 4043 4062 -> -0.14 mag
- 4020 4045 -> -0.12 mag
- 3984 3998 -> -0.08 mag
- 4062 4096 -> -0.06 mag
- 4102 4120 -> 0.02 mag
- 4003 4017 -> -0.15 mag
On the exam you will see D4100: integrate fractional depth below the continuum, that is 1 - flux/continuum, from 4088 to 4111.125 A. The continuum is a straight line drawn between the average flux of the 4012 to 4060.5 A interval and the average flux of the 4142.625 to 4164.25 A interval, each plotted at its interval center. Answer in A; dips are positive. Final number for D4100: 2.6 A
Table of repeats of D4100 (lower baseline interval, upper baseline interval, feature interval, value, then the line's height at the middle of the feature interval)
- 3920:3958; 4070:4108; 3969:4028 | -2.8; 14.3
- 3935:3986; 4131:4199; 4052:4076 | -3.0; 14.2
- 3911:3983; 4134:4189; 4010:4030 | -3.5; 14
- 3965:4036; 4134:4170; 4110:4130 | 0.0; 15.1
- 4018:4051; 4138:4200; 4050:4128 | 3.0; 15.8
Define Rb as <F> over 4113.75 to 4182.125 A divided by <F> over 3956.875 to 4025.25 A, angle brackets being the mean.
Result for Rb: 1.1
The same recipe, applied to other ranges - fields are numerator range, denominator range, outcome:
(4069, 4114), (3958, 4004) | 1.09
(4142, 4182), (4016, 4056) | 0.93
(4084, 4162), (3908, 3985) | 1.10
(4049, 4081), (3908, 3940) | 1.13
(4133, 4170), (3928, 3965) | 1.15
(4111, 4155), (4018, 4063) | 0.95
